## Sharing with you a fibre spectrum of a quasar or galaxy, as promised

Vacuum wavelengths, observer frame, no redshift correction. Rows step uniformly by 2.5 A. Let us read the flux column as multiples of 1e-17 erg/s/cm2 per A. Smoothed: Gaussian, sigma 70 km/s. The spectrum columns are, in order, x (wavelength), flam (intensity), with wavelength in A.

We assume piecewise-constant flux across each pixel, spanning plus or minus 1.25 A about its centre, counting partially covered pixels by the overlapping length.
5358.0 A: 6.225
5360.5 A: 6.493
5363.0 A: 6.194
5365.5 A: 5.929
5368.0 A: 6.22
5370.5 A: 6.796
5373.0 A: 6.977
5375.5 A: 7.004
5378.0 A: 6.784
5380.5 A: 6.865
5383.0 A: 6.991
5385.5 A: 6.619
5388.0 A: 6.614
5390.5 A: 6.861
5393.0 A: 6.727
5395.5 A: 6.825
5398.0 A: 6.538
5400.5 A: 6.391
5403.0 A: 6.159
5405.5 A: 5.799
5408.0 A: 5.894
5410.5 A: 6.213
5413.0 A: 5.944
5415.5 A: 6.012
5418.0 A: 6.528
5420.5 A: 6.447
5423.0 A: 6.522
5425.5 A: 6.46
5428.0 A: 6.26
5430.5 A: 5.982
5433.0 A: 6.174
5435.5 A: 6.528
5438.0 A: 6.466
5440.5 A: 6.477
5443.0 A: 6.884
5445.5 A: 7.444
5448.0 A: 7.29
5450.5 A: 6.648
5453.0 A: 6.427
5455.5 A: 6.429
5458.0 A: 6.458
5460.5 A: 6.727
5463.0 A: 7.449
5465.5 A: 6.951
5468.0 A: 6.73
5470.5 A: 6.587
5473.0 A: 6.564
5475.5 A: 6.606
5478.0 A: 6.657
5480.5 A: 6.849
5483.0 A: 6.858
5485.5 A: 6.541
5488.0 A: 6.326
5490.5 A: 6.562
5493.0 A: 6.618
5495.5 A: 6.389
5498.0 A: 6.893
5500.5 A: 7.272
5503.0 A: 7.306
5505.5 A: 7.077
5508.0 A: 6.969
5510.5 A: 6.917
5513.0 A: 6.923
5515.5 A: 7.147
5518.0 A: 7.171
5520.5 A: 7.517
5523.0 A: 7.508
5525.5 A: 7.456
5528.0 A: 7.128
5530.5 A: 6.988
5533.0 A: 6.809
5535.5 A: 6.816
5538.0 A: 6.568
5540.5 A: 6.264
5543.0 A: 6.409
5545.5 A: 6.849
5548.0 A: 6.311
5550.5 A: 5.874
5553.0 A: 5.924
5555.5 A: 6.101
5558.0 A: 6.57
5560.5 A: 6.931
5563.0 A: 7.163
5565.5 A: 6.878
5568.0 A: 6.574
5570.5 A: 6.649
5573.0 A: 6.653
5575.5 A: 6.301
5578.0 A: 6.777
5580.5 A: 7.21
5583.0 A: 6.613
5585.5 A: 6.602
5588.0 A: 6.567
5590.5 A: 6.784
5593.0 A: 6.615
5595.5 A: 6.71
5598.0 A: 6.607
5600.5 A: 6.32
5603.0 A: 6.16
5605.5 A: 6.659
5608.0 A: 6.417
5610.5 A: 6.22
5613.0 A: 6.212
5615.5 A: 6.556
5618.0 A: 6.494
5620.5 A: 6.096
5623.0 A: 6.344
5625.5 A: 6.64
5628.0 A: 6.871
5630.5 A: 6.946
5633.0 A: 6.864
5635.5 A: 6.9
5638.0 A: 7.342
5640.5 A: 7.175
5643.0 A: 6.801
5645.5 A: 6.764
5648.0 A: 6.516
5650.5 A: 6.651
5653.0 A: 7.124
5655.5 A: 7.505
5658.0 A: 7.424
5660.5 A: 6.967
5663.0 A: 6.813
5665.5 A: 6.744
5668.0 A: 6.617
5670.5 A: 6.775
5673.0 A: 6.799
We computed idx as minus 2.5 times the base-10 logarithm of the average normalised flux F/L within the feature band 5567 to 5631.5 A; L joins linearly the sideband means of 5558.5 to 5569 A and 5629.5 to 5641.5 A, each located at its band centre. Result 0.06 mag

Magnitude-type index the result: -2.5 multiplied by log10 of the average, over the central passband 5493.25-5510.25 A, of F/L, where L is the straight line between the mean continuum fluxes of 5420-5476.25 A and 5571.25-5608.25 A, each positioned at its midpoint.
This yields -0.05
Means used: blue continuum 6.63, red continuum 6.61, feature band 6.96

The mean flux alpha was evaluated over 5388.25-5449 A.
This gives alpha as 6.45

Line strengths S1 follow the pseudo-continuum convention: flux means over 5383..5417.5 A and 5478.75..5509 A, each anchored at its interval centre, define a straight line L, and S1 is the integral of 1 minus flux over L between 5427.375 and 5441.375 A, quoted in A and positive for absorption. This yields 0.47 A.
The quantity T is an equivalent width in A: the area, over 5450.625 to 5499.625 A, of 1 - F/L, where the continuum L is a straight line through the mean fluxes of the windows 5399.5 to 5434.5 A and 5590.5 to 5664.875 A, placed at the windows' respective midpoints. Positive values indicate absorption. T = -2.52 A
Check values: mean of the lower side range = 6.2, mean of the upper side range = 6.72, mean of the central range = 6.67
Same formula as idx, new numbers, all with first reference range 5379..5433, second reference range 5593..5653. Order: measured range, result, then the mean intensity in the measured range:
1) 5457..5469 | -0.066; 6.87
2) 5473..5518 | -0.052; 6.82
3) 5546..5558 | 0.069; 6.16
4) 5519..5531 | -0.127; 7.34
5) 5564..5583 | -0.023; 6.72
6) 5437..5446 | -0.054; 6.78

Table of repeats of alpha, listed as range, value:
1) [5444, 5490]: 6.75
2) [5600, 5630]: 6.43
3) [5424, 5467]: 6.65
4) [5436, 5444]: 6.59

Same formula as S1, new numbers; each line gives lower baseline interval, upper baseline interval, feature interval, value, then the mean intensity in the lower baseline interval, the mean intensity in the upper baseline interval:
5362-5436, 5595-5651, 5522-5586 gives -1.2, 6.44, 6.62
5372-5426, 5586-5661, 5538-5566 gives 0.7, 6.51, 6.7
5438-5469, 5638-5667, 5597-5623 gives 2.1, 6.81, 6.97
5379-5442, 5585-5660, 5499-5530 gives -3.0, 6.42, 6.7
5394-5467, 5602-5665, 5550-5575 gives 0.4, 6.5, 6.74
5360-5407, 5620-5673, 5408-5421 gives 0.8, 6.57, 6.86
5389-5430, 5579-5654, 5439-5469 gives -1.9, 6.34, 6.66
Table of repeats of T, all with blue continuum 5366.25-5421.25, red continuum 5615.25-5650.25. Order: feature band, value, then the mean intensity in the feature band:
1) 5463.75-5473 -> -0.27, 6.77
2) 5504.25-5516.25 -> -0.69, 7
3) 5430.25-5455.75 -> -0.36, 6.65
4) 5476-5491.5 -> -0.09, 6.63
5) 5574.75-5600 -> 0.07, 6.68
